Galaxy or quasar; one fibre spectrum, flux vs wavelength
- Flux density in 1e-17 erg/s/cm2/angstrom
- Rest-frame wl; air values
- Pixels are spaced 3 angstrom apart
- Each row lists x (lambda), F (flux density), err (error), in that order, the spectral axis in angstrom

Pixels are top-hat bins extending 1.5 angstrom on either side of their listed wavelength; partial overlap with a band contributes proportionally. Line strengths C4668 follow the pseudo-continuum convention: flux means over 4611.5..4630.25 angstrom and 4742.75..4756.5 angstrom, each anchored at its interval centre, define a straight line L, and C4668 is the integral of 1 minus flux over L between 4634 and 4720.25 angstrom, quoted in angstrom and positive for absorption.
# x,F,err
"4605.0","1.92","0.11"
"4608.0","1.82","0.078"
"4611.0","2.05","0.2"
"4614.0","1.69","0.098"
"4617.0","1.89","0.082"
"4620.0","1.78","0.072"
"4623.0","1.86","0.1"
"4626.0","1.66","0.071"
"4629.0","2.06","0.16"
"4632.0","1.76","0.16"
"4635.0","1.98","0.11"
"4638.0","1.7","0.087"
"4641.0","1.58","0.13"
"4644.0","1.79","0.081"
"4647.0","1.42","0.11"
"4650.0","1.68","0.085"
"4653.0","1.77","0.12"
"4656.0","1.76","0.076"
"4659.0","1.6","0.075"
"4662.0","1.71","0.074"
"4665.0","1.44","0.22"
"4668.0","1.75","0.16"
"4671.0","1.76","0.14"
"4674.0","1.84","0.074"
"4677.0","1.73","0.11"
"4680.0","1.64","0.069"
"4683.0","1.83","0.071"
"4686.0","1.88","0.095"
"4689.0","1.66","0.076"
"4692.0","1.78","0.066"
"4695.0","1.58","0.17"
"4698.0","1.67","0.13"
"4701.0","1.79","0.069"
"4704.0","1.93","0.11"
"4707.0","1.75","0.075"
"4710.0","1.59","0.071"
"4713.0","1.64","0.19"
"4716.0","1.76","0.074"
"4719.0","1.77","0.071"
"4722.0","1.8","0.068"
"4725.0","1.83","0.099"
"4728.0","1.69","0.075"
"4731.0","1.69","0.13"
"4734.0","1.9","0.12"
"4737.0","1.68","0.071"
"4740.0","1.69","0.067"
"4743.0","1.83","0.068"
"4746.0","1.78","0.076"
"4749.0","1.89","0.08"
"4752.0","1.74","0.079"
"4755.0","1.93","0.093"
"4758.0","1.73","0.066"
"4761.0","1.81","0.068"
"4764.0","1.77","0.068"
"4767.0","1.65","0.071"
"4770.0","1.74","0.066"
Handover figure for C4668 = 5.57 angstrom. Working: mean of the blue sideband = 1.83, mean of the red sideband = 1.83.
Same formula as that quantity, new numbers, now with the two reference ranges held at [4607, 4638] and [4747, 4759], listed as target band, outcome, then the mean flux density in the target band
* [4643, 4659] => 1.5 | 1.67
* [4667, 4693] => 1.1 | 1.76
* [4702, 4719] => 0.9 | 1.74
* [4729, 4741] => 0.6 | 1.74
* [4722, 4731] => 0.4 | 1.76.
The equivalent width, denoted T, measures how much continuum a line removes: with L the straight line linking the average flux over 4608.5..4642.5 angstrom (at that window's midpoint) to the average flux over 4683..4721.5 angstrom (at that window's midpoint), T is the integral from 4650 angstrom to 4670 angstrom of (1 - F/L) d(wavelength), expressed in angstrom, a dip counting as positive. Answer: 1.2 angstrom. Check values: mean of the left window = 1.82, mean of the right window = 1.74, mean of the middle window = 1.67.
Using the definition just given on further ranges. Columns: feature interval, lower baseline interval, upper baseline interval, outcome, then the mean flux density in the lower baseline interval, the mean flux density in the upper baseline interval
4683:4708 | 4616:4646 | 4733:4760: 0.5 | 1.8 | 1.8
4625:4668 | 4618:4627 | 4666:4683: 1.3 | 1.78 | 1.74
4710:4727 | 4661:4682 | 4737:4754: 0.1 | 1.7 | 1.78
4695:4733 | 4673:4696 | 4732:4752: 0.6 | 1.74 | 1.79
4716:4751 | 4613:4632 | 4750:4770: 0.1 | 1.82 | 1.77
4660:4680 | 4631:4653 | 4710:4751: 0.3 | 1.7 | 1.76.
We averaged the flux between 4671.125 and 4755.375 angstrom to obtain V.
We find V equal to 1.76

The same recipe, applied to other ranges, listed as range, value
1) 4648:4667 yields 1.66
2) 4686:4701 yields 1.7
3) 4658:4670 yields 1.63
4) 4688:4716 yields 1.71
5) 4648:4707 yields 1.72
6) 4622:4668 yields 1.72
